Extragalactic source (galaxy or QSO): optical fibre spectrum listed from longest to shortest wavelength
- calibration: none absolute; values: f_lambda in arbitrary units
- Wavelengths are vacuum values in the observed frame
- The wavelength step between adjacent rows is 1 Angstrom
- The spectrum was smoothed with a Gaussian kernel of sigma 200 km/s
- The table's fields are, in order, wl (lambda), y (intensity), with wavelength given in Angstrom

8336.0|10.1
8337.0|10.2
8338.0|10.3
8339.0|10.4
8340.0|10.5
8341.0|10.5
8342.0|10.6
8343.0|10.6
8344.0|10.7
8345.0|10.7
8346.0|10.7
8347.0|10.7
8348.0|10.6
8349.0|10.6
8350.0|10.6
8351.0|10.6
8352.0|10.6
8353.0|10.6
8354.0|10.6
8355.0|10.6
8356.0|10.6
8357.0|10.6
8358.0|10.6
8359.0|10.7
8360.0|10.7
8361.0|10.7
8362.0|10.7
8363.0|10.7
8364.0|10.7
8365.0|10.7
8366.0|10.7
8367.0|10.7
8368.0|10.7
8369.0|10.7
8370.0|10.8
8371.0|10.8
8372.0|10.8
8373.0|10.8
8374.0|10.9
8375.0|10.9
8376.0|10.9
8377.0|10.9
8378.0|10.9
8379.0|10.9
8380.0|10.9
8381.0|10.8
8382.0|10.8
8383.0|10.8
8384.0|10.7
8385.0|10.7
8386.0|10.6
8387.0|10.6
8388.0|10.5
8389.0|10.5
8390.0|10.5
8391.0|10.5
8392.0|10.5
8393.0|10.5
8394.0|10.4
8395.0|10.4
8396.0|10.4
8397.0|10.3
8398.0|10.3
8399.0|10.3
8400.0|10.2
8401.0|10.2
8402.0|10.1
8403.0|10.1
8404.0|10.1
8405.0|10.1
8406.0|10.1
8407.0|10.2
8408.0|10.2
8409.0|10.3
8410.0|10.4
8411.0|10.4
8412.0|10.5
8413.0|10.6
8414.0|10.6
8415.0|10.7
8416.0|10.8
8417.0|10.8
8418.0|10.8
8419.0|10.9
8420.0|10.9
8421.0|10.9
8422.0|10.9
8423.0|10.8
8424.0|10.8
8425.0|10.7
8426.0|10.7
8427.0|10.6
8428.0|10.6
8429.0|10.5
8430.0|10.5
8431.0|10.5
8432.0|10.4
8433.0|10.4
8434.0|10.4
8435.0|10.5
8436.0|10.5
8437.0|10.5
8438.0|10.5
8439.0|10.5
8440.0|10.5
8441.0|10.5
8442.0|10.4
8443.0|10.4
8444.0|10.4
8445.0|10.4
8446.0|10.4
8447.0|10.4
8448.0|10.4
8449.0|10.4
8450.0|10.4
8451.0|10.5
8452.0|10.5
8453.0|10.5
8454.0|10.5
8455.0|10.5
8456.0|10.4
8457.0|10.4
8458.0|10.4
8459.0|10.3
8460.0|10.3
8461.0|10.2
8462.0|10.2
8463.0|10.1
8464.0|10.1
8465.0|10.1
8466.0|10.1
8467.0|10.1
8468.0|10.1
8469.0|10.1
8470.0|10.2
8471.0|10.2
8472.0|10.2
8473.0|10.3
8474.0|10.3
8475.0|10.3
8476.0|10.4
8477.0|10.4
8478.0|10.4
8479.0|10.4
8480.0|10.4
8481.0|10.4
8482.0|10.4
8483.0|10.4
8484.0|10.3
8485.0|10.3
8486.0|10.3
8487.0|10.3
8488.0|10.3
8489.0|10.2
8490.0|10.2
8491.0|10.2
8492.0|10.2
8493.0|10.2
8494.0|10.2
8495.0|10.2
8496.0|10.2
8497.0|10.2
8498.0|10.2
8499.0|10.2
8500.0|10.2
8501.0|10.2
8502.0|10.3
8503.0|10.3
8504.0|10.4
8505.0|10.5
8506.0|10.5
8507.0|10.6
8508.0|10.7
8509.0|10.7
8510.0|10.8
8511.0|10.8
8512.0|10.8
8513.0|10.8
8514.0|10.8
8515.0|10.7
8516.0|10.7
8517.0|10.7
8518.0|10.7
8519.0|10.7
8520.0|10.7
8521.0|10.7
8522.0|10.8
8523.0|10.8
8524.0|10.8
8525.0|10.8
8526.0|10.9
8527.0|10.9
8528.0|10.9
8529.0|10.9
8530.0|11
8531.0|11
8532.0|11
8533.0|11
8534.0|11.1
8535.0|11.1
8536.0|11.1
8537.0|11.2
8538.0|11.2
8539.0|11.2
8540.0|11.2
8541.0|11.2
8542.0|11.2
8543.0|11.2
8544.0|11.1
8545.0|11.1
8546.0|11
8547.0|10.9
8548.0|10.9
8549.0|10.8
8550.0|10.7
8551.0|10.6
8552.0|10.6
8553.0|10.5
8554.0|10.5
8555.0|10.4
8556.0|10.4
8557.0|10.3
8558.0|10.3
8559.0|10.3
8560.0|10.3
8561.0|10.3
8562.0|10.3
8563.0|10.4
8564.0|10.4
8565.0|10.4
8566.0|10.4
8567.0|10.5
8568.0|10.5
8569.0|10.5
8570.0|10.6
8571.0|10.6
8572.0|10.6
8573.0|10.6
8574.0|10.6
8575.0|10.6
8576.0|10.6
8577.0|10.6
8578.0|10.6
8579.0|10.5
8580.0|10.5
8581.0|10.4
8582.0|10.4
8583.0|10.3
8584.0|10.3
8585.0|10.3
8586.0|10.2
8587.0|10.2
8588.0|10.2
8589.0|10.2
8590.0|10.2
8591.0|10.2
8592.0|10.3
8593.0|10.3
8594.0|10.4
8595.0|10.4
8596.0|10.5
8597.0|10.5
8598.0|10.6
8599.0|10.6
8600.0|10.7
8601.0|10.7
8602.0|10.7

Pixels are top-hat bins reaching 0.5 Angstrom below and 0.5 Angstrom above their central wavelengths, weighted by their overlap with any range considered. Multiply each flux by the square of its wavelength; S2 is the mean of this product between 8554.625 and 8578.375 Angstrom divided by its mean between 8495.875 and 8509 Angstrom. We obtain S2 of 1.02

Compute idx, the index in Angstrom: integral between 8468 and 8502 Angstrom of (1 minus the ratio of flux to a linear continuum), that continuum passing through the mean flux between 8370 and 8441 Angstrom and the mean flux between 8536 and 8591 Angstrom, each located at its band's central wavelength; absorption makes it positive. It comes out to 1.0 Angstrom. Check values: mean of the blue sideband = 10.6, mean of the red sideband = 10.6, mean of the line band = 10.3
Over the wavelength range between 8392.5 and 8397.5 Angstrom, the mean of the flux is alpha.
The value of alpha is 10.4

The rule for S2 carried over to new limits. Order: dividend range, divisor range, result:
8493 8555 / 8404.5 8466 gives 1.05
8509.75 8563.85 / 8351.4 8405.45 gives 1.06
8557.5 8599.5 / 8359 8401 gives 1.03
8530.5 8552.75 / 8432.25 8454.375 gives 1.08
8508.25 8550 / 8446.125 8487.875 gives 1.07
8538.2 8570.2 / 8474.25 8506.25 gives 1.05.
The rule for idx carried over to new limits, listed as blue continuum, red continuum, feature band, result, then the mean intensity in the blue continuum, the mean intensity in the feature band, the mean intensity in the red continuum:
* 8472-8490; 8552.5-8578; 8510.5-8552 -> -2.0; 10.3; 10.9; 10.5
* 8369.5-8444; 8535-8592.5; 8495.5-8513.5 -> 0.2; 10.6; 10.5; 10.6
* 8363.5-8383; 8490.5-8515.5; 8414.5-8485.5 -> 1.0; 10.8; 10.4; 10.4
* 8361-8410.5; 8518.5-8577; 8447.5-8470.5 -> 0.7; 10.6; 10.3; 10.7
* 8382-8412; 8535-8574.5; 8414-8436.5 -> -0.5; 10.4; 10.7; 10.7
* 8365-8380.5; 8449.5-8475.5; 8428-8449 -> -0.1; 10.8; 10.5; 10.3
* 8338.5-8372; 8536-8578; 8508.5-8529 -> -0.2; 10.6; 10.8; 10.7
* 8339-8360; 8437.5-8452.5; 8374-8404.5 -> 0.0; 10.6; 10.5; 10.4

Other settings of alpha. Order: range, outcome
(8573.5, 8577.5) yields 10.6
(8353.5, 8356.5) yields 10.6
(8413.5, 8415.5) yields 10.6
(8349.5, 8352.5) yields 10.6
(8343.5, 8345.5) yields 10.7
